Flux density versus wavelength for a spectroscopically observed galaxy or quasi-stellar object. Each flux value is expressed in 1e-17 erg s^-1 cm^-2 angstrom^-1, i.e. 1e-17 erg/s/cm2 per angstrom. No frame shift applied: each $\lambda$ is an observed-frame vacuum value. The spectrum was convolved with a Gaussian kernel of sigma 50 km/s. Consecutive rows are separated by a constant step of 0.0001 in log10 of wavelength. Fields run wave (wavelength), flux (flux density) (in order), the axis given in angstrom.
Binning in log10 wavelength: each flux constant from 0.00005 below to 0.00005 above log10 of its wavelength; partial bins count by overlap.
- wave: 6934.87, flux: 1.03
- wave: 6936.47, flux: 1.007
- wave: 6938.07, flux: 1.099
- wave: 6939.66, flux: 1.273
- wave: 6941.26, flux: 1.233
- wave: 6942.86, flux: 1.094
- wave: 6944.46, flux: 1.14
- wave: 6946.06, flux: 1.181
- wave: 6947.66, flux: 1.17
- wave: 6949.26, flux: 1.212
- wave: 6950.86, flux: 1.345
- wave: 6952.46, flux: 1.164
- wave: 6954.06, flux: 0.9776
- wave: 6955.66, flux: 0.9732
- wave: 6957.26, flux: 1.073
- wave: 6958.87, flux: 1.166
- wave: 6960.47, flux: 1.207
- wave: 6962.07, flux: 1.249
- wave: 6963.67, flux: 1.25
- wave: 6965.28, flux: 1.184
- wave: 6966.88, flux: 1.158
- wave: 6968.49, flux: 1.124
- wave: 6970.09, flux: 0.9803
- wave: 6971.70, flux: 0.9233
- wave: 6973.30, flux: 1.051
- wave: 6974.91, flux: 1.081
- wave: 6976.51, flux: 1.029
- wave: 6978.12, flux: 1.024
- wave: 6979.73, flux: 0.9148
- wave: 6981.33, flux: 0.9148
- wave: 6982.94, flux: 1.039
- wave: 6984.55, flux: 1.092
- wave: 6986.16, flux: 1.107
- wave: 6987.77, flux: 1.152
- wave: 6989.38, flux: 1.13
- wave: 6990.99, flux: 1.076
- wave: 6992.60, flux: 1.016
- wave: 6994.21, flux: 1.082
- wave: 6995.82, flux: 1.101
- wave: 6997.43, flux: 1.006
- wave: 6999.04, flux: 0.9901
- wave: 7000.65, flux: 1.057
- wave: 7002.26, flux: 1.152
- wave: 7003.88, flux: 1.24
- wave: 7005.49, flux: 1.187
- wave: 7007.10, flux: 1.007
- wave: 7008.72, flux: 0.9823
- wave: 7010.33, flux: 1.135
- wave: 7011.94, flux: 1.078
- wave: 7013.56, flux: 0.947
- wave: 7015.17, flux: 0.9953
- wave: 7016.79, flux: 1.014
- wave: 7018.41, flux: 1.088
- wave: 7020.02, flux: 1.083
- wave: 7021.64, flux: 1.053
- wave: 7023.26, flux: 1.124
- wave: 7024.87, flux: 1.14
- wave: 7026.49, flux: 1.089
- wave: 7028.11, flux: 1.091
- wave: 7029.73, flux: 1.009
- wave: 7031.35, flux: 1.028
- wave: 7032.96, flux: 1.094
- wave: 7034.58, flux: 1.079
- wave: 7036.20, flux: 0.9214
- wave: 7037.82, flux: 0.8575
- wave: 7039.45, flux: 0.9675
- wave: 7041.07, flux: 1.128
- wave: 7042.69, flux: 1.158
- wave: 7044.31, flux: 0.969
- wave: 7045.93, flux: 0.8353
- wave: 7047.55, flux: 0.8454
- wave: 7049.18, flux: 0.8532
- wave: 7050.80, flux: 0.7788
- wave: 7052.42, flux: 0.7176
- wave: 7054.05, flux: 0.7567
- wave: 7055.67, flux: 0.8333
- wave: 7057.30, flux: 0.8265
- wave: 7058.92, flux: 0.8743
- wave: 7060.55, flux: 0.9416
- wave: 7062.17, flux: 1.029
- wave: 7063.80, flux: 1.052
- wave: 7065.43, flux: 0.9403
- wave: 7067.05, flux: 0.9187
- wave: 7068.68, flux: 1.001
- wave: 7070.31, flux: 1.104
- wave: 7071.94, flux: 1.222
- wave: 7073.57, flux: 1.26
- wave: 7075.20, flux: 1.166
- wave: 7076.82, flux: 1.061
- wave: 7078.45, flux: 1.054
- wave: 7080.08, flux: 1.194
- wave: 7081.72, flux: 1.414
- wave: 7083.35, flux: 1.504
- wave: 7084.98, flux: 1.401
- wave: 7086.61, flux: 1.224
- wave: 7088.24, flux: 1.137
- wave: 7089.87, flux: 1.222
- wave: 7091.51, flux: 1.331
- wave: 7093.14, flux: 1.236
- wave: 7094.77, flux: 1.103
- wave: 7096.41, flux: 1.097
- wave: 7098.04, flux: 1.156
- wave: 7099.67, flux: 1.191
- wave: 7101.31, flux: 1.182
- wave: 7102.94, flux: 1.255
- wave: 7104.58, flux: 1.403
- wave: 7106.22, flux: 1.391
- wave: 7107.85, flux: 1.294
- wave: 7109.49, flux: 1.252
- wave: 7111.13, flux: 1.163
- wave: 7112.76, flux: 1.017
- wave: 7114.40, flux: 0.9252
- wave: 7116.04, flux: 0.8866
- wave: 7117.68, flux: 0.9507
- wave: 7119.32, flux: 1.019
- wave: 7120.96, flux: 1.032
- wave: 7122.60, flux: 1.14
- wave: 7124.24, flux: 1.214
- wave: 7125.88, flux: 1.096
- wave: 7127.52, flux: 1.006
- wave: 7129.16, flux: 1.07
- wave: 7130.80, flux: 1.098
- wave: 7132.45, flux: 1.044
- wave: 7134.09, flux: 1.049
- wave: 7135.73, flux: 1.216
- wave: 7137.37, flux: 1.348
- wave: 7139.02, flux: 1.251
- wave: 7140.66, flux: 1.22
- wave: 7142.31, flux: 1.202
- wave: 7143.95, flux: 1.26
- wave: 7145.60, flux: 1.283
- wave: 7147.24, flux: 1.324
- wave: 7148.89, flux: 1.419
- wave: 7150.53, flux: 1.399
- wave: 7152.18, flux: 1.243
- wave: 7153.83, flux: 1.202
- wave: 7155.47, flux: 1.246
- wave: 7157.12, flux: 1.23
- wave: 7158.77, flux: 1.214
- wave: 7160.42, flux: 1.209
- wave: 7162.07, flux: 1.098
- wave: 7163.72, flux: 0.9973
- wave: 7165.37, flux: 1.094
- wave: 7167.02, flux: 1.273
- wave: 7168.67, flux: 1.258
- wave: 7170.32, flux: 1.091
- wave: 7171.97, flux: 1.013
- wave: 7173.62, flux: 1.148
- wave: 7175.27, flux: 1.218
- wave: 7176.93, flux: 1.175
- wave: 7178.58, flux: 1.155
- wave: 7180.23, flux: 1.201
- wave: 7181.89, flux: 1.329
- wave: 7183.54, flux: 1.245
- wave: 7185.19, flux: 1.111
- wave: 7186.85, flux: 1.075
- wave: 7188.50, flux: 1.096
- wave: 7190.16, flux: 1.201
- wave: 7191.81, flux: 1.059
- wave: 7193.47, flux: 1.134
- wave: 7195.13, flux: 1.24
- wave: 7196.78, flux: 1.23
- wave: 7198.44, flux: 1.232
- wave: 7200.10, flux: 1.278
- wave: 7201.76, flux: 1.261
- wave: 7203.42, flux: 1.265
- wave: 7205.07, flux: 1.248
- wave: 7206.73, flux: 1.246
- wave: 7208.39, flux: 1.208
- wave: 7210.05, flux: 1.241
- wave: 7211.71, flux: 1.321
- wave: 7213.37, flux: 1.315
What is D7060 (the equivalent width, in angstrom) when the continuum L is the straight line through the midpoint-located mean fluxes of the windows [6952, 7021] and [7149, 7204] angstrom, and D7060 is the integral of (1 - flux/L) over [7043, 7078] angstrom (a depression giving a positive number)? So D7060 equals 5.1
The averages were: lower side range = 1.07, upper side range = 1.19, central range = 0.956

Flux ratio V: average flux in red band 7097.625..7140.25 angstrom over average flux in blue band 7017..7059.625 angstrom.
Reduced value 1.18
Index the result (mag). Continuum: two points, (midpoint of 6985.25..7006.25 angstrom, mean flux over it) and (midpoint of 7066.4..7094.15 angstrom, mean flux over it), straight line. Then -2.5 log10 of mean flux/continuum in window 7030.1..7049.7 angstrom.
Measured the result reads 0.18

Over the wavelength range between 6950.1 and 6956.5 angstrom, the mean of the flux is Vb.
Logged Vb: 1.11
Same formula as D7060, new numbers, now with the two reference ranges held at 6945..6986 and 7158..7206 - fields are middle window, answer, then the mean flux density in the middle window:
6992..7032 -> 1.7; 1.07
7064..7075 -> 0.6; 1.08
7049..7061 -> 3.3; 0.818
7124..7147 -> -0.2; 1.17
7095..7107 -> -0.9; 1.23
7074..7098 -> -1.7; 1.22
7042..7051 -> 1.7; 0.912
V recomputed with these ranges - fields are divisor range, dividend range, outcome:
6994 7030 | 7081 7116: 1.14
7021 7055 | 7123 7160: 1.24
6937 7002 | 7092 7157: 1.07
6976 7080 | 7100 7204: 1.15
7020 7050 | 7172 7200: 1.16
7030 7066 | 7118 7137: 1.17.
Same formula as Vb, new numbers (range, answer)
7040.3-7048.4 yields 0.986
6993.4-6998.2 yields 1.06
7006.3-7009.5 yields 0.993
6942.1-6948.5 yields 1.15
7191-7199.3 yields 1.18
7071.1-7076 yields 1.21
